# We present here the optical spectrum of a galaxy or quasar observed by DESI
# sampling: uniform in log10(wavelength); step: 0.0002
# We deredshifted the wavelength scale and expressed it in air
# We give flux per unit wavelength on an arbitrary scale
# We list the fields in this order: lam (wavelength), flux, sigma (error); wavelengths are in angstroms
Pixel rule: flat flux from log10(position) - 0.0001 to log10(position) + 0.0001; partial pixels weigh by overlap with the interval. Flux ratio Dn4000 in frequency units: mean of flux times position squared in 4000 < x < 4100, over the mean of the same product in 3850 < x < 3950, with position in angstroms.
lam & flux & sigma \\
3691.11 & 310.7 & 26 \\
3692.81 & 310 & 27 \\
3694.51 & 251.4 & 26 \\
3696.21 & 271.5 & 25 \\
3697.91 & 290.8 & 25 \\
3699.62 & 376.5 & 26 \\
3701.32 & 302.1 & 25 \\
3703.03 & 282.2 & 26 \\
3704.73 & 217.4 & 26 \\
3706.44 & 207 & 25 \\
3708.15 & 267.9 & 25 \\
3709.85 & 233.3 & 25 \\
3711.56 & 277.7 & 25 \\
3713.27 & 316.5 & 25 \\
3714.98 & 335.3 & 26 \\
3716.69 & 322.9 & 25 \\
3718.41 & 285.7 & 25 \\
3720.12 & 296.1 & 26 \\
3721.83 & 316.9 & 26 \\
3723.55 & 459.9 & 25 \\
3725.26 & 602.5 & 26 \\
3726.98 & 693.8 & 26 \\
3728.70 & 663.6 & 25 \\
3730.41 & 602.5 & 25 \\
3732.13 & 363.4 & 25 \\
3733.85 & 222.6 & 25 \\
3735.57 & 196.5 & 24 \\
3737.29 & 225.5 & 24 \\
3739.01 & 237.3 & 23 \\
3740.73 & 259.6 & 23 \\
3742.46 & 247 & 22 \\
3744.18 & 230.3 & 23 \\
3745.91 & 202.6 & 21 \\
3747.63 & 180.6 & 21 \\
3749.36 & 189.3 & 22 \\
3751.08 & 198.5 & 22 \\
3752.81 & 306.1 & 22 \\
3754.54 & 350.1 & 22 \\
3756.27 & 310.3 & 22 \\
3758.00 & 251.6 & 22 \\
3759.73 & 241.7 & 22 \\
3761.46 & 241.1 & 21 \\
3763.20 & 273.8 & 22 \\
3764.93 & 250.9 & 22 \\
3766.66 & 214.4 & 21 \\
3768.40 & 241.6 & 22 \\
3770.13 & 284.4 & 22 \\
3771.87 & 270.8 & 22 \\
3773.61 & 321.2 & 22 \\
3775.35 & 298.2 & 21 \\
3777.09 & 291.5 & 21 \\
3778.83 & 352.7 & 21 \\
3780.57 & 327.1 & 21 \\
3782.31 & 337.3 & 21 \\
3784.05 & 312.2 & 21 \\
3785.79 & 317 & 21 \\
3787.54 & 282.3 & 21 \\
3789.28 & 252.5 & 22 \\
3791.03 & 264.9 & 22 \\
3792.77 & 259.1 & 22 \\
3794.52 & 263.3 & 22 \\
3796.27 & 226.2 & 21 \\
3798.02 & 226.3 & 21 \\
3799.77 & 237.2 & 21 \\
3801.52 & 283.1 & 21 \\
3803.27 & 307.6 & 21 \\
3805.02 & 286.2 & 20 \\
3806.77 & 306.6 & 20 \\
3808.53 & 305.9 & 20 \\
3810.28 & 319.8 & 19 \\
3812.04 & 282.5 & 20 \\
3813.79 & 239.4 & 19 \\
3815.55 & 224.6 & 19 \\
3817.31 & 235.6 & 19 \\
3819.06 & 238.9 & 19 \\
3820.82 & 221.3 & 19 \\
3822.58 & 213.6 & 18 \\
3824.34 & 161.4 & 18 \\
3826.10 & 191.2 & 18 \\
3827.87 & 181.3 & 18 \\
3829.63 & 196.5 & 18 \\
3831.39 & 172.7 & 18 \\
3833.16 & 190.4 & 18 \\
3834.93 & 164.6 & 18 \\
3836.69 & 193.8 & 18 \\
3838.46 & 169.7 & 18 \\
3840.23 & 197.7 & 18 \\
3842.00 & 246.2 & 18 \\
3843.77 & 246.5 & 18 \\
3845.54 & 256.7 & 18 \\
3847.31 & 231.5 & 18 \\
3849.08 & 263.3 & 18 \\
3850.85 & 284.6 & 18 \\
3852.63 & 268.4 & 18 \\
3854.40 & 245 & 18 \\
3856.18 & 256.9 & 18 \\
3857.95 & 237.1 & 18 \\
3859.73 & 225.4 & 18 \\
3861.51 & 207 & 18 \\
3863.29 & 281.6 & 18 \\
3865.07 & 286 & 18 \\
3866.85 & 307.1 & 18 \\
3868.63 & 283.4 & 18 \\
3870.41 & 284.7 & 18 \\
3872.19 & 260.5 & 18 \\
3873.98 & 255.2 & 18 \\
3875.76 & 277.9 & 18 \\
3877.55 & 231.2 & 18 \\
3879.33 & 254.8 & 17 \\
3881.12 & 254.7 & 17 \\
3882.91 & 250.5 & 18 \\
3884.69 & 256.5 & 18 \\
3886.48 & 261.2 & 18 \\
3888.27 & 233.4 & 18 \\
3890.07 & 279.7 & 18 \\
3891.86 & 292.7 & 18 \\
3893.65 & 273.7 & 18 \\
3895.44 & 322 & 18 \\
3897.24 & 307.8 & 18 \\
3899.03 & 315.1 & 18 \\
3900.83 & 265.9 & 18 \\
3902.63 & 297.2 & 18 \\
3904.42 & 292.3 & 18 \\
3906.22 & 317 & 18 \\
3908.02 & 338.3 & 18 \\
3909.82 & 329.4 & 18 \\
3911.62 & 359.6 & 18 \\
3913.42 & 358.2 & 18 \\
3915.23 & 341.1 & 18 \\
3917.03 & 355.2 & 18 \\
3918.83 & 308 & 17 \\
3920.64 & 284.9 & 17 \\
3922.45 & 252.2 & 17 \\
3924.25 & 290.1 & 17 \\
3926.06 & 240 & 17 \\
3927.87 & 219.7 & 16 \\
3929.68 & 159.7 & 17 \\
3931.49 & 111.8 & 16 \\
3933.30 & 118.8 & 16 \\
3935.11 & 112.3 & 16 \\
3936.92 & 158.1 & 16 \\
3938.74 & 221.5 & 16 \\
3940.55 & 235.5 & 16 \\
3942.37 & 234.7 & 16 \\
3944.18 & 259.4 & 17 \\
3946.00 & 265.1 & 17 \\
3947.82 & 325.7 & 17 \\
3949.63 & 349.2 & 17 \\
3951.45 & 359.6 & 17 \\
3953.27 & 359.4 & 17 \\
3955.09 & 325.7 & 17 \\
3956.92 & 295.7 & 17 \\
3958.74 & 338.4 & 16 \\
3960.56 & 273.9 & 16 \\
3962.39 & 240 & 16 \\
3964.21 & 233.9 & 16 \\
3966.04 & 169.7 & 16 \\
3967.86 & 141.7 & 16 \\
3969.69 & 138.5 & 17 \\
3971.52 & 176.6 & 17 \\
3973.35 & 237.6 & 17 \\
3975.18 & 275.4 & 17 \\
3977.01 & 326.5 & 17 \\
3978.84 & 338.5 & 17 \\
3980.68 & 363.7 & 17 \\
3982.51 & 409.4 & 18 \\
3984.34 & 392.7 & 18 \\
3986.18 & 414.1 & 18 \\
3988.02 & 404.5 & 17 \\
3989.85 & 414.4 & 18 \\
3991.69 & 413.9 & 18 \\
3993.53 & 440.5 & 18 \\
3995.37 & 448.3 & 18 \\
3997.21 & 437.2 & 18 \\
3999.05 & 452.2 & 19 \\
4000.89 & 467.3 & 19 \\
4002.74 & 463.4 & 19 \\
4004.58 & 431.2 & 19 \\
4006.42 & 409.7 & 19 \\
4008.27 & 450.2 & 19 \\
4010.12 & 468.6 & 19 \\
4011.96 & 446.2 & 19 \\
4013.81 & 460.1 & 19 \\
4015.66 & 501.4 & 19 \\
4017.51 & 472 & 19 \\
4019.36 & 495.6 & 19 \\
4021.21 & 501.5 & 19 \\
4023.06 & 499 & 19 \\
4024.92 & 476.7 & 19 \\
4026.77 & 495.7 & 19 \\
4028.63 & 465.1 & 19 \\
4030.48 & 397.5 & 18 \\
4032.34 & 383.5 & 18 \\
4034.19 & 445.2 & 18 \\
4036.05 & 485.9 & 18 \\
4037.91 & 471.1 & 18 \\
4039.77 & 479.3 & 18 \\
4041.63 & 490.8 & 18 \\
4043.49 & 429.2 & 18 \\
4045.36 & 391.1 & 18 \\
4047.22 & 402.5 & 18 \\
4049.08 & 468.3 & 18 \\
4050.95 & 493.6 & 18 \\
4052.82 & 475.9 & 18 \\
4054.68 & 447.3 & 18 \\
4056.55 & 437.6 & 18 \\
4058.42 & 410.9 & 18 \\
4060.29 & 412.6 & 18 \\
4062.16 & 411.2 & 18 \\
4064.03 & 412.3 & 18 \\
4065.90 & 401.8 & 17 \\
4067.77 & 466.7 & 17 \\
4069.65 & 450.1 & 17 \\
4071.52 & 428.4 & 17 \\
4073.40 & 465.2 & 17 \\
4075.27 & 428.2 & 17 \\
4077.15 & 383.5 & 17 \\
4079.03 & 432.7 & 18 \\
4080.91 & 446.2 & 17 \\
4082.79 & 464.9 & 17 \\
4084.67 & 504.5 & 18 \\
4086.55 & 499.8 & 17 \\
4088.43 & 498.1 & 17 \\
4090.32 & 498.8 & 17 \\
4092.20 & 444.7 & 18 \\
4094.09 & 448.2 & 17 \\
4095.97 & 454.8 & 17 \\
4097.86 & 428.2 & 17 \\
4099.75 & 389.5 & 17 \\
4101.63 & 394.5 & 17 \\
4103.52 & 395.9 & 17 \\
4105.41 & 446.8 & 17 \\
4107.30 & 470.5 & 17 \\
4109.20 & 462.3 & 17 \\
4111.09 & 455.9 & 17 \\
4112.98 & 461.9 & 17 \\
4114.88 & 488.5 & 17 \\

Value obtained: 1.8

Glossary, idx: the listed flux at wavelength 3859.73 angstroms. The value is 225.4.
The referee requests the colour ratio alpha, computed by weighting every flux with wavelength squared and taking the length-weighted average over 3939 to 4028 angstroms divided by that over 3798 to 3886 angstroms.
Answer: 1.6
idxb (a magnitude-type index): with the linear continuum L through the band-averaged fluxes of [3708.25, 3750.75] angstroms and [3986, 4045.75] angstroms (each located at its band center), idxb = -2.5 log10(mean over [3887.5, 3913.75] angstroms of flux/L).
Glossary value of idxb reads 0.30 mag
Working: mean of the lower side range 329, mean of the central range 305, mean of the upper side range 453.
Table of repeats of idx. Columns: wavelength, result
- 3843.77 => 246.5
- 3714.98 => 335.3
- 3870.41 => 284.7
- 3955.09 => 325.7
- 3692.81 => 310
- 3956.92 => 295.7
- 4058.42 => 410.9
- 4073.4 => 465.2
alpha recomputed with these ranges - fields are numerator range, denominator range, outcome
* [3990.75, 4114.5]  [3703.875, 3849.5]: 1.88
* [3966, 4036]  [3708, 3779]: 1.50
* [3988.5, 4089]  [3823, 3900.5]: 2.00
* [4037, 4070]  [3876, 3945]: 1.81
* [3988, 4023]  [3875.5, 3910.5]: 1.70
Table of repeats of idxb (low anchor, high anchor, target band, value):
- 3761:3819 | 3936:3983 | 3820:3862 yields 0.252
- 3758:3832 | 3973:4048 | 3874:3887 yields 0.275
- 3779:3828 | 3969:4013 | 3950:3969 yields 0.308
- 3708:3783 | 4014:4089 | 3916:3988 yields 0.460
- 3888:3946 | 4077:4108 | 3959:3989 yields 0.148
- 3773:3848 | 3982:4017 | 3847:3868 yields 0.153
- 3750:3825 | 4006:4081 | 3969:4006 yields 0.102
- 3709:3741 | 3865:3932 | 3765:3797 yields 0.190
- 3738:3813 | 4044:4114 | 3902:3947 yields 0.342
